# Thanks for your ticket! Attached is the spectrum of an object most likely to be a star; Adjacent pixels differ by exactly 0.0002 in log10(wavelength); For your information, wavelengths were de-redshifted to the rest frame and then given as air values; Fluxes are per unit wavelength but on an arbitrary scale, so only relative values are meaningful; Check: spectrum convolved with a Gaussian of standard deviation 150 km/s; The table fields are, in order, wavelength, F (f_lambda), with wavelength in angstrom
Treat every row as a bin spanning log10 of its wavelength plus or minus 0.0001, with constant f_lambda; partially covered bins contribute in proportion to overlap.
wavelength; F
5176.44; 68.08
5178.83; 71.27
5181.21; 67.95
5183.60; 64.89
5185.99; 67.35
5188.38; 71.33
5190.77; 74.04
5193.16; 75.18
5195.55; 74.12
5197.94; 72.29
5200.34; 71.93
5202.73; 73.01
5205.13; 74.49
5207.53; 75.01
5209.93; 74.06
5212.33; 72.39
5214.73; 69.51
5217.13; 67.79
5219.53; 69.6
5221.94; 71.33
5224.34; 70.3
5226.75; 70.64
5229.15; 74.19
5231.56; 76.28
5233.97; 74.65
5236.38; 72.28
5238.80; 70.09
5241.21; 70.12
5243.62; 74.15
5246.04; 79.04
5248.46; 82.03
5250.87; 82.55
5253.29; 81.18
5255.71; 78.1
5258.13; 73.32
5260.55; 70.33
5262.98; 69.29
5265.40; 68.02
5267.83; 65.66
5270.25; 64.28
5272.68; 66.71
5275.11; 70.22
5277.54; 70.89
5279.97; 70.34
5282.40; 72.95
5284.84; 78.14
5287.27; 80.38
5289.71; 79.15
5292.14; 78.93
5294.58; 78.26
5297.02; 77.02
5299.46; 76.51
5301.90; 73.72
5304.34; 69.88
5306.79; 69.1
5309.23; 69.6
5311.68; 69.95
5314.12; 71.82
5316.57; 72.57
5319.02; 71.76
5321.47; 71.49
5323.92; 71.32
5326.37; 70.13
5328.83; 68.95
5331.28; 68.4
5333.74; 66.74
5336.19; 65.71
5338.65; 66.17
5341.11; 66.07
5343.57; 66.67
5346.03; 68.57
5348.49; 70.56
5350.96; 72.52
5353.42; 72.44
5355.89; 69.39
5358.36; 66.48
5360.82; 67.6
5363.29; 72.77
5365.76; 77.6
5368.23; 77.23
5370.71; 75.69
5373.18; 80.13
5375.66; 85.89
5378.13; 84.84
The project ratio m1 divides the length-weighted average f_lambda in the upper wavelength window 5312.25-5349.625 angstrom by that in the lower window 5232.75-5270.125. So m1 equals 0.9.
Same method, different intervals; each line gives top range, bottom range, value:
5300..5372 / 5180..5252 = 0.97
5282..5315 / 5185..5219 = 1.03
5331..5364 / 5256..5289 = 0.96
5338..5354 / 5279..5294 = 0.90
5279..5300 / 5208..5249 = 1.06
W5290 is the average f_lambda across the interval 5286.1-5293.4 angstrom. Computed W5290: 79.5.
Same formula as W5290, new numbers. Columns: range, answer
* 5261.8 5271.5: 66.8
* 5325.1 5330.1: 69.6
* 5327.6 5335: 68.1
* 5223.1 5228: 70.7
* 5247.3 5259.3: 79.5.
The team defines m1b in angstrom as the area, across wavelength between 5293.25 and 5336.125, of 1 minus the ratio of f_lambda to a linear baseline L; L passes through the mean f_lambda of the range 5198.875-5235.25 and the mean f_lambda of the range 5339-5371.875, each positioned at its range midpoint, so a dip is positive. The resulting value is -0.07 angstrom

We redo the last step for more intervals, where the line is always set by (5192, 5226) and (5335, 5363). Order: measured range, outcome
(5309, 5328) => -0.5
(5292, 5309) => -1.1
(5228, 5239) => -0.3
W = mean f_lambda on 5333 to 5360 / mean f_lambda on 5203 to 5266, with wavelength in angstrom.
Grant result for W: 0.9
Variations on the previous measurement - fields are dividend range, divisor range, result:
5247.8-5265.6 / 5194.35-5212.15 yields 1.03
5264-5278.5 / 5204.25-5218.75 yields 0.94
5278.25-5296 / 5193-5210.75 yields 1.04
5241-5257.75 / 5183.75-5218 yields 1.09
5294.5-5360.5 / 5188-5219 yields 0.97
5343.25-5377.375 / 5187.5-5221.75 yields 1.01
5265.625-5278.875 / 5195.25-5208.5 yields 0.92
